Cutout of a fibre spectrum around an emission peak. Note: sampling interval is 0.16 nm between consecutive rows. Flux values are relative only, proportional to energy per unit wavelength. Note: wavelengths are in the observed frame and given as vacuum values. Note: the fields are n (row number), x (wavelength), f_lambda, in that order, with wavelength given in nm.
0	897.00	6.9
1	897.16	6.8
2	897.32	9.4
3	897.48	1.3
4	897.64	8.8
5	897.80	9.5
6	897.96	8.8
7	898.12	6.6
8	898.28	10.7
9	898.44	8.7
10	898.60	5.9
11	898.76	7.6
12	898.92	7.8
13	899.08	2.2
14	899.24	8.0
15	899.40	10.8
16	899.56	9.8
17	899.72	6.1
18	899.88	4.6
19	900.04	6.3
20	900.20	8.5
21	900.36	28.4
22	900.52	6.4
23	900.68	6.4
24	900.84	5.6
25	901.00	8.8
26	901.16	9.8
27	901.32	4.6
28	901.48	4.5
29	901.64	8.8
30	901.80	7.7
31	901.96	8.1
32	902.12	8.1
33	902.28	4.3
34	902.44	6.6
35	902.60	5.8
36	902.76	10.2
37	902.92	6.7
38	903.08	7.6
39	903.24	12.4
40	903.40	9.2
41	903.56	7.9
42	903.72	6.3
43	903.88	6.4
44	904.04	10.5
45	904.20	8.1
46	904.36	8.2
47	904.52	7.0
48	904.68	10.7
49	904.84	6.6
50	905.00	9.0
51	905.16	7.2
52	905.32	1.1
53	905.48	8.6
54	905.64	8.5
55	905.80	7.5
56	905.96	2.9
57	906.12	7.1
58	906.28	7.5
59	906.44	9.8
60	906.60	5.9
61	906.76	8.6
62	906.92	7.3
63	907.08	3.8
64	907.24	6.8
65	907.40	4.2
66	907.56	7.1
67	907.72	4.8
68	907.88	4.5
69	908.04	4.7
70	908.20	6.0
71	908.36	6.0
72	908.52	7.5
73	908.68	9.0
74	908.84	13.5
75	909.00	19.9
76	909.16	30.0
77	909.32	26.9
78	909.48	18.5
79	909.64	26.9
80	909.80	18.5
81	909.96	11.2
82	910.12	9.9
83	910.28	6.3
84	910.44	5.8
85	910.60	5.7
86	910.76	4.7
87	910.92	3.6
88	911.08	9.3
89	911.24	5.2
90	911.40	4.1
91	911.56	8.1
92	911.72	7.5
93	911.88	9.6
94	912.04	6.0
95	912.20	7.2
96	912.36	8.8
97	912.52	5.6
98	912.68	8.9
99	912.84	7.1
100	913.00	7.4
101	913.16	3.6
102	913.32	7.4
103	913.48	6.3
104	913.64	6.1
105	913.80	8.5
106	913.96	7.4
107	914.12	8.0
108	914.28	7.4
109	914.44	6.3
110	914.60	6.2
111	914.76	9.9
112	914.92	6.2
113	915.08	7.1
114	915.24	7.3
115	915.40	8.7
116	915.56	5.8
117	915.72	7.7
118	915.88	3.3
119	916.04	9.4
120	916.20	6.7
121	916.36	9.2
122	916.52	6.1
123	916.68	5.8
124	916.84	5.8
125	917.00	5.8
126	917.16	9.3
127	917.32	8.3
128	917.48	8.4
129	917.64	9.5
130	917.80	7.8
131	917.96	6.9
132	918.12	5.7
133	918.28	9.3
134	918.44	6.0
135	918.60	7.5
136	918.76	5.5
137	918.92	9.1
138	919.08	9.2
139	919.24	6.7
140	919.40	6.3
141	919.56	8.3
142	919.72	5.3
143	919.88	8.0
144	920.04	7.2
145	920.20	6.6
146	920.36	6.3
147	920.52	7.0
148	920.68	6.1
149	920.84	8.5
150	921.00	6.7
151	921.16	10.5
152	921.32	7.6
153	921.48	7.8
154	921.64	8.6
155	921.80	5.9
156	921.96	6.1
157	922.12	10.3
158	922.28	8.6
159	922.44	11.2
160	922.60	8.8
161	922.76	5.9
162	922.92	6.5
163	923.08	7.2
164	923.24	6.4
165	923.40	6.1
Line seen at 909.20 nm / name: H-beta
